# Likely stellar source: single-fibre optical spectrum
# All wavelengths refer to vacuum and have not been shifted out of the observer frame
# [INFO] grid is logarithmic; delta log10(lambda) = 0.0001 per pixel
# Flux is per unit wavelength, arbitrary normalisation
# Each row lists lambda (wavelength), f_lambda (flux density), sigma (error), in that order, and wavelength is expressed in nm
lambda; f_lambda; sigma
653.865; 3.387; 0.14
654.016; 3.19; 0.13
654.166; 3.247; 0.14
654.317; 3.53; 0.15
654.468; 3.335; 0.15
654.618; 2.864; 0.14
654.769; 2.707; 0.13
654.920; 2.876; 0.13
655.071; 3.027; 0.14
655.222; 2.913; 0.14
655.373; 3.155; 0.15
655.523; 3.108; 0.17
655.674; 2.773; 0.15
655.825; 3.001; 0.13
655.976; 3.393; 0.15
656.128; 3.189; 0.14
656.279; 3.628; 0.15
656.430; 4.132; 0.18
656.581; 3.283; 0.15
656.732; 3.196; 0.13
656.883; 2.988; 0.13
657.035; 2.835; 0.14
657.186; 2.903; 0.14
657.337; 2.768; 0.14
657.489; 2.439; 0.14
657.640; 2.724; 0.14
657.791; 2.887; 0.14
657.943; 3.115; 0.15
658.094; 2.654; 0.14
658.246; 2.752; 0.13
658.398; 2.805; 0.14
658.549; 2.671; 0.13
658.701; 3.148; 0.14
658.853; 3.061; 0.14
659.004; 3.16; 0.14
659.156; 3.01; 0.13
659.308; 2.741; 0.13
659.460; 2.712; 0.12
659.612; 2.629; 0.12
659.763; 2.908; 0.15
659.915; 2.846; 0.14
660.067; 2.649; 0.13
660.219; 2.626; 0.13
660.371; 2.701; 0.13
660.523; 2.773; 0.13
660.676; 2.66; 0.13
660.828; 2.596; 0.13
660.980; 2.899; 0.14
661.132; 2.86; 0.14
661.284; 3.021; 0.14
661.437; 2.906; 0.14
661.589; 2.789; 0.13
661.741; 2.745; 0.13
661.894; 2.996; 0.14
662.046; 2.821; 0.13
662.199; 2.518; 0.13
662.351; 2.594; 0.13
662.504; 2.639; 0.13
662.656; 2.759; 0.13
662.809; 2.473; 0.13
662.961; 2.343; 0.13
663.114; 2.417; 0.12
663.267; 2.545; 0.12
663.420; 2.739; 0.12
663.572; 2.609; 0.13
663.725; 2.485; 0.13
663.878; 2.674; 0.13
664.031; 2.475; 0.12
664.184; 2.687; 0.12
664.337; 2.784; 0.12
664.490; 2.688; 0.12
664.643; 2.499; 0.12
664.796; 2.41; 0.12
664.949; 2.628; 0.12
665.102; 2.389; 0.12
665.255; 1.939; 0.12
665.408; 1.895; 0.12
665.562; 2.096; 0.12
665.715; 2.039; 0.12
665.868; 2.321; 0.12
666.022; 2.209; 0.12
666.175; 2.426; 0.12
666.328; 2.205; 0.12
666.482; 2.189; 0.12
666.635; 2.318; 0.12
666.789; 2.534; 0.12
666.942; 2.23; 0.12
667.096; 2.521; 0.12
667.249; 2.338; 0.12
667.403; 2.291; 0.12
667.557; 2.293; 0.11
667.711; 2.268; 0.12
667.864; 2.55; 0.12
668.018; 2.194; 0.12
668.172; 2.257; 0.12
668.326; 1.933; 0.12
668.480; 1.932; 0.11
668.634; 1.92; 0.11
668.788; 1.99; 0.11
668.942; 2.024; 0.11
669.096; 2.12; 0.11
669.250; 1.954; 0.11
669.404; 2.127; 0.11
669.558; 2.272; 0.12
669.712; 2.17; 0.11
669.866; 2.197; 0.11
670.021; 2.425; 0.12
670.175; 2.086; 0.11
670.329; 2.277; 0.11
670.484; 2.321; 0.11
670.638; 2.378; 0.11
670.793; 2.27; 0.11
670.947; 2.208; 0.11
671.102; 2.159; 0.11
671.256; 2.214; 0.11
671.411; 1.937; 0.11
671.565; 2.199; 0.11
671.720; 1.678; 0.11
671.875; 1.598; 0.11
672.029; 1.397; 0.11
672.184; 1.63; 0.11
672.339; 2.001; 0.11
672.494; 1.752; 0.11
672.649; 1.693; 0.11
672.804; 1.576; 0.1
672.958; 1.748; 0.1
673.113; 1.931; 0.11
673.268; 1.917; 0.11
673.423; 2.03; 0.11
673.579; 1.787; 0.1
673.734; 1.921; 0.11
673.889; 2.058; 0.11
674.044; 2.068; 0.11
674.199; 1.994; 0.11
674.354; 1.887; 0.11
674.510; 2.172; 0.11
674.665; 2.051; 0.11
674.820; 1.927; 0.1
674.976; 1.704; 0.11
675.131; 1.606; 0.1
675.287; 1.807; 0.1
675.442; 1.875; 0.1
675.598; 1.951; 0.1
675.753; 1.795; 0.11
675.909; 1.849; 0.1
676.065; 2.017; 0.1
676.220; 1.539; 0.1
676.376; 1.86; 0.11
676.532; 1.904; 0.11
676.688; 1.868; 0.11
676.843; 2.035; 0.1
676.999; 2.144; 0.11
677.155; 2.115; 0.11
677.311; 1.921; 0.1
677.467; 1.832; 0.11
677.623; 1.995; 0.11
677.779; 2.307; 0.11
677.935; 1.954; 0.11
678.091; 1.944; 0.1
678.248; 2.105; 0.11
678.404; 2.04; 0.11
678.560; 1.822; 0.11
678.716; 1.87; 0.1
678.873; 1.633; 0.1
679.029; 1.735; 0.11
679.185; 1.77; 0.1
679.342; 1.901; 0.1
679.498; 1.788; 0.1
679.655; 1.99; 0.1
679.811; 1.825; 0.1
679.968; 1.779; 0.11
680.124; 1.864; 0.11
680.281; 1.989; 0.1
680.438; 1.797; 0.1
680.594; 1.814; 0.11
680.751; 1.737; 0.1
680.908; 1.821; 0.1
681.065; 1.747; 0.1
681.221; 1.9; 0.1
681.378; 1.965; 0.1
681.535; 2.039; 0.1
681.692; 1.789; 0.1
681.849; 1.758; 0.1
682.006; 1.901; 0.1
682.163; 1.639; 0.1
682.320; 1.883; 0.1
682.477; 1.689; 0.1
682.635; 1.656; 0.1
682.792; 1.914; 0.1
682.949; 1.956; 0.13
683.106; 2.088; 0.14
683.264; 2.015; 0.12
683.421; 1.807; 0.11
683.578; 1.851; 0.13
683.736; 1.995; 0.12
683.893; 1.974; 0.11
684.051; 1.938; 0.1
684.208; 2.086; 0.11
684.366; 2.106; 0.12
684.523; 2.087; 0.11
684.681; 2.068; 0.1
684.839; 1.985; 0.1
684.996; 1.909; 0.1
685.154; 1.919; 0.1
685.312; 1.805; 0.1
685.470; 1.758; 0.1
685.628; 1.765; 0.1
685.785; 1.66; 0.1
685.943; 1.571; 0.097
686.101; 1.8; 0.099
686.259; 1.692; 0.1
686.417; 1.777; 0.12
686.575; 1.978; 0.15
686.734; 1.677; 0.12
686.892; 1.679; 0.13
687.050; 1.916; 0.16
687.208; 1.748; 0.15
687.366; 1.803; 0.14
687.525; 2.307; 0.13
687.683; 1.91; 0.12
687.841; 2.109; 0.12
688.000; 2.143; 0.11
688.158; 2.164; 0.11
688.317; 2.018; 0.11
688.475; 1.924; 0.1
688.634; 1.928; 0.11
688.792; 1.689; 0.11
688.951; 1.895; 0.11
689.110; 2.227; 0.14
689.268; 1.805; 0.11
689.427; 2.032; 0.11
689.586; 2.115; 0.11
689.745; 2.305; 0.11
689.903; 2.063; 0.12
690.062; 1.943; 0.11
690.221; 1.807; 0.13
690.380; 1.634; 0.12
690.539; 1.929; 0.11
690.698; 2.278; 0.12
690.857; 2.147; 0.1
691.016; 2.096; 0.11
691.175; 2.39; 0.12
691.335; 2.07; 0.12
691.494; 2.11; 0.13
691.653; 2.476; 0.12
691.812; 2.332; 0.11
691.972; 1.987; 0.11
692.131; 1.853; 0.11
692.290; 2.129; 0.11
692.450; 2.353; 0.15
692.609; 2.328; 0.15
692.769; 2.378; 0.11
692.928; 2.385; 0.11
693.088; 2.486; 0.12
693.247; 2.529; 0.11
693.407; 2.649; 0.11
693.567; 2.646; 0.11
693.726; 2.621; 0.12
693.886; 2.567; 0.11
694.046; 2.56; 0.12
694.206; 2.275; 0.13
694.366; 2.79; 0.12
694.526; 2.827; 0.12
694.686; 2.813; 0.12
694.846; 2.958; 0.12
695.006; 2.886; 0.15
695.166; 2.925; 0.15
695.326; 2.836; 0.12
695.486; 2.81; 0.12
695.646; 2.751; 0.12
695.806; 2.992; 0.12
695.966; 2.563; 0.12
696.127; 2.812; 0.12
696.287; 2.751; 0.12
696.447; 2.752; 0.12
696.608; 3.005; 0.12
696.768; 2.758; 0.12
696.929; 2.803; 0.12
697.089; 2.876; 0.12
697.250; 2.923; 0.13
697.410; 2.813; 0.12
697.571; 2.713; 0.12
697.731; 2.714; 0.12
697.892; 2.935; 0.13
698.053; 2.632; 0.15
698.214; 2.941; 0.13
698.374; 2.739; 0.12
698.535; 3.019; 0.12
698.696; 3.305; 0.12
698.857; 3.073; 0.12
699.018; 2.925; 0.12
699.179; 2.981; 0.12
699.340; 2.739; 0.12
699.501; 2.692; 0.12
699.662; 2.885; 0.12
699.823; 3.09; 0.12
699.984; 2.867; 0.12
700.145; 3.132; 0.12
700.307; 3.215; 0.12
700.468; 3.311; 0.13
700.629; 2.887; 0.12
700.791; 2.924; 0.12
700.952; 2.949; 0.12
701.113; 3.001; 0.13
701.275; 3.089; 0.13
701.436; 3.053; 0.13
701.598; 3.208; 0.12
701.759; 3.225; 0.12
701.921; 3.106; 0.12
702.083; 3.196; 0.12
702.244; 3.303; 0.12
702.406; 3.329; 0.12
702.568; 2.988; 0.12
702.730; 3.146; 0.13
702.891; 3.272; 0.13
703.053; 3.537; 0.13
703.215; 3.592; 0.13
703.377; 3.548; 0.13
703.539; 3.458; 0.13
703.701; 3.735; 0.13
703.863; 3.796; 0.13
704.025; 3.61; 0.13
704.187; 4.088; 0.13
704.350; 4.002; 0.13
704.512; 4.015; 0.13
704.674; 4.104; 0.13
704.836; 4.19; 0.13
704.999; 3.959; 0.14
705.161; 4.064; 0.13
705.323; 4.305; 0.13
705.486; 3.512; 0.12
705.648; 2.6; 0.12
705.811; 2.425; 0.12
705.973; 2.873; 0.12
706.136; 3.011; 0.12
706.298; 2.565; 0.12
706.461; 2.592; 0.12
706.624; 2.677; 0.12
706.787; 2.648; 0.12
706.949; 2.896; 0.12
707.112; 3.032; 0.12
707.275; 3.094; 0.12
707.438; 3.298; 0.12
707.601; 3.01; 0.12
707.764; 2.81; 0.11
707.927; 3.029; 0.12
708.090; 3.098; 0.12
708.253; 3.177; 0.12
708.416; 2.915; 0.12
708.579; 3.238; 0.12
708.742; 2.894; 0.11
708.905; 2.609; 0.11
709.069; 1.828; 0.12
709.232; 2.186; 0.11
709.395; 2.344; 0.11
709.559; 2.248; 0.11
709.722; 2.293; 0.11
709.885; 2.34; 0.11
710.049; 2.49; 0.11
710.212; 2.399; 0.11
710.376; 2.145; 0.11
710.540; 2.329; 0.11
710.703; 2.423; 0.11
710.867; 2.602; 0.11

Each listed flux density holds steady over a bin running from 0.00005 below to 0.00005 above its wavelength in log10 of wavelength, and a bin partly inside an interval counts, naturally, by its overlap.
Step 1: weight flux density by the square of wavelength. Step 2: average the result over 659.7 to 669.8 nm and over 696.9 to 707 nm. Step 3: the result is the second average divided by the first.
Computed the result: 1.45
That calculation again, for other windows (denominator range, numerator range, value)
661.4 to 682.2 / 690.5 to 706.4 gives 1.51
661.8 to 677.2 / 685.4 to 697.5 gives 1.13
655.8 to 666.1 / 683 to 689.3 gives 0.75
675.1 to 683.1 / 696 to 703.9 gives 1.73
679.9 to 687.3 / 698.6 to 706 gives 1.88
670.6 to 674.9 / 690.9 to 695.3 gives 1.35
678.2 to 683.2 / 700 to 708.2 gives 1.89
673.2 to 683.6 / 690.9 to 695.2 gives 1.35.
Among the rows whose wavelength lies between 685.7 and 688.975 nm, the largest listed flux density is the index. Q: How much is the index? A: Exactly 2.307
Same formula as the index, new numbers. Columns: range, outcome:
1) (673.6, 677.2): 2.172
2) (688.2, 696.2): 2.992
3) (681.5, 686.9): 2.106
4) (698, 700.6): 3.311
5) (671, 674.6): 2.214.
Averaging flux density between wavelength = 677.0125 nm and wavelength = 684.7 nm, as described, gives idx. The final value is 1.9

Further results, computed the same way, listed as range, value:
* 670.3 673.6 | 1.94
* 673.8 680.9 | 1.9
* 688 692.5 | 2.06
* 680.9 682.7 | 1.82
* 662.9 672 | 2.26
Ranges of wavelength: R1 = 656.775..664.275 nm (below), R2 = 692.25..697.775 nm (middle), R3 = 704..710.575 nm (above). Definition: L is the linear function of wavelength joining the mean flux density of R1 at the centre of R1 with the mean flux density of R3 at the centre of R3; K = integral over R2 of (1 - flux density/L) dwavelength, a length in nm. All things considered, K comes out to 0.46 nm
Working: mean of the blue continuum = 2.75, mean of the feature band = 2.69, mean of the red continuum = 3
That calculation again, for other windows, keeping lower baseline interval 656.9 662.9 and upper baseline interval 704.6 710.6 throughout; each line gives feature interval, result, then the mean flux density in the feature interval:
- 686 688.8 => 0.93 nm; 1.91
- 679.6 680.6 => 0.34 nm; 1.87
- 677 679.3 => 0.73 nm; 1.94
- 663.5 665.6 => 0.26 nm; 2.45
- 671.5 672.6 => 0.42 nm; 1.74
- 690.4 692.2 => 0.46 nm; 2.14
